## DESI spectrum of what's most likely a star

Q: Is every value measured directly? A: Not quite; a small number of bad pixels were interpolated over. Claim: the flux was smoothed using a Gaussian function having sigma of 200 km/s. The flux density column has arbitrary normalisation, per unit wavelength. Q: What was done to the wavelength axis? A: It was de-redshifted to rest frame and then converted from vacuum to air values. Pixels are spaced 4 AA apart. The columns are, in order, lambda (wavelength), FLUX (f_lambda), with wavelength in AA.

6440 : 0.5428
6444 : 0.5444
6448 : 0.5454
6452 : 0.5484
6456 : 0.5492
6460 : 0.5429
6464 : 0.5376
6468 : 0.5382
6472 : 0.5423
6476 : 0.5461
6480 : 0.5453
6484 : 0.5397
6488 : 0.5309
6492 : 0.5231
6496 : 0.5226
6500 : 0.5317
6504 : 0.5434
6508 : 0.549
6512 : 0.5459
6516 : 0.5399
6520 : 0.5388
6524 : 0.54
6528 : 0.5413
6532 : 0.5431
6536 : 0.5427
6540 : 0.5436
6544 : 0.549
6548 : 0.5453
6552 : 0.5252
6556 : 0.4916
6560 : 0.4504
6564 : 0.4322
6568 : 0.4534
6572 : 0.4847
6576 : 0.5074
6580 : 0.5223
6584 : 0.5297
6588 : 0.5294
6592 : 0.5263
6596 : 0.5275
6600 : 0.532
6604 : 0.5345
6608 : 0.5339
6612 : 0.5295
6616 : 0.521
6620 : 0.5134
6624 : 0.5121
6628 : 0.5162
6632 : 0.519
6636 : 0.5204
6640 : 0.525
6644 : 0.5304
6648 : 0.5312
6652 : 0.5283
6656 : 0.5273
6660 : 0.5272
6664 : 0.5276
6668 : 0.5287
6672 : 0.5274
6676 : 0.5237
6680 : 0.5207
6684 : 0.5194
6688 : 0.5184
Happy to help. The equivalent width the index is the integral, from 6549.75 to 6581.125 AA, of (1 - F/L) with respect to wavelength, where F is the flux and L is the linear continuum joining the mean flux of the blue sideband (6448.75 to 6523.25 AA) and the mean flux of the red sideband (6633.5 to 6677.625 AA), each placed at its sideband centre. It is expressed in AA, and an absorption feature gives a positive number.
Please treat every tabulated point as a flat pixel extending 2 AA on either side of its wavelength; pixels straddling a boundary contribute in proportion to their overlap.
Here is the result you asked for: 3.0 AA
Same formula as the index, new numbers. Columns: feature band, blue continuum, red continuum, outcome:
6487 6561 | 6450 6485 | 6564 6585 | -2.4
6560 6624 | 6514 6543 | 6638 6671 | 3.0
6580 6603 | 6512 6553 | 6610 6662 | 0.1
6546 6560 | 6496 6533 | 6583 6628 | 0.6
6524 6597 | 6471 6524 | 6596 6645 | 2.3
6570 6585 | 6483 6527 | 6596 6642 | 0.5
